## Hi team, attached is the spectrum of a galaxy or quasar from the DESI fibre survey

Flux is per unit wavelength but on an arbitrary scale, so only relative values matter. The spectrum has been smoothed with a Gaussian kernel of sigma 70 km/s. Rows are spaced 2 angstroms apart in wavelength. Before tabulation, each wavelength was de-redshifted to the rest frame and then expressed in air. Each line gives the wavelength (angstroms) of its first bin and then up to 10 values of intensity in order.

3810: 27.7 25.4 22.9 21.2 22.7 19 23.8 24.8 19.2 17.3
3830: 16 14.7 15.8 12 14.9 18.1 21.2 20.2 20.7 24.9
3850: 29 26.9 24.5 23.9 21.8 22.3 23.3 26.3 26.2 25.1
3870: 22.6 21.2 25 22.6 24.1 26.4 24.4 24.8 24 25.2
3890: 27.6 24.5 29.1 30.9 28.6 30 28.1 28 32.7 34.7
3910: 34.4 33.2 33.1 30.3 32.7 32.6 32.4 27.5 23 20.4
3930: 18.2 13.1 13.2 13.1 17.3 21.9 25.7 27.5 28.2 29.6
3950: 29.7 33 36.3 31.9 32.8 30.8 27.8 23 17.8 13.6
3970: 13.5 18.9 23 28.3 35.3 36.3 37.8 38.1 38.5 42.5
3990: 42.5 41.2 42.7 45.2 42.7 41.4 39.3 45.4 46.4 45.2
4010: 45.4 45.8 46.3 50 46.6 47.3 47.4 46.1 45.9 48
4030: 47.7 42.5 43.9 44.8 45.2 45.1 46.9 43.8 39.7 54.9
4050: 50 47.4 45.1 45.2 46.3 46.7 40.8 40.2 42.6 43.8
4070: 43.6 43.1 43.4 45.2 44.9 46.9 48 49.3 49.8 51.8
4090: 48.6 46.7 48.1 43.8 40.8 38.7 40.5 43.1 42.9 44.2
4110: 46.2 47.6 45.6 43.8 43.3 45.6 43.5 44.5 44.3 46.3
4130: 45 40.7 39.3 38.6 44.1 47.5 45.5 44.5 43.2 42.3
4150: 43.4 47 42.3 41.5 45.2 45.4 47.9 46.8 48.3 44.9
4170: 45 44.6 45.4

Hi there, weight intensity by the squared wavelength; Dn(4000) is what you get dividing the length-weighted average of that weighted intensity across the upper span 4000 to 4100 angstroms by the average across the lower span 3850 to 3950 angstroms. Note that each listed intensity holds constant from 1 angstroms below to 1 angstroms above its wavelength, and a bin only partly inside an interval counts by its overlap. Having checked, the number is 1.9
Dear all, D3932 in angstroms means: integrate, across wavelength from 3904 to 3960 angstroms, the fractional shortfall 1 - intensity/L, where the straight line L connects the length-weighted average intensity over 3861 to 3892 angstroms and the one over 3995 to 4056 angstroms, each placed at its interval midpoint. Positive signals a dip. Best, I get 8.3 angstroms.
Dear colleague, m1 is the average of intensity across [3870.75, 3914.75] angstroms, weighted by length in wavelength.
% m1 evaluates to 27.8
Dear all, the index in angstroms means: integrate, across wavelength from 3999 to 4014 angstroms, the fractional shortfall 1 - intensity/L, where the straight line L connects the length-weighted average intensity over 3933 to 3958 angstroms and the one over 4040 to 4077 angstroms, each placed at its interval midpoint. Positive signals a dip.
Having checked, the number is -3.3 angstroms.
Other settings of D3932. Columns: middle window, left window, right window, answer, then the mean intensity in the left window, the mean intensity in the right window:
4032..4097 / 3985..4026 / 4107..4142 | -2.1 angstroms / 44.4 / 44.2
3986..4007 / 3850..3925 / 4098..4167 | -4.8 angstroms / 27.3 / 44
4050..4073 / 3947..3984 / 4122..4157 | -4.9 angstroms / 28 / 43.5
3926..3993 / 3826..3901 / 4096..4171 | 7.7 angstroms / 23.1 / 44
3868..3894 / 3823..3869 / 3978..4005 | 1.4 angstroms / 21.3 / 40.8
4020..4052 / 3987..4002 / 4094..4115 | -2.5 angstroms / 42.4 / 43.6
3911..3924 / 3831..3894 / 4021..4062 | -0.9 angstroms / 22.8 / 46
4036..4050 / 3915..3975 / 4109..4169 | -4.6 angstroms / 24.6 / 44.5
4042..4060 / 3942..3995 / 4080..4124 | -3.1 angstroms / 30.7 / 45.3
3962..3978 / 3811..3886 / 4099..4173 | 5.2 angstroms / 22.1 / 44.1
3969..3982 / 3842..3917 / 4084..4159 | 2.6 angstroms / 26.4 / 44.4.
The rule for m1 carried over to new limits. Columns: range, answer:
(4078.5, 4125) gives 45.4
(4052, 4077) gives 44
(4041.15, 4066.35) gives 45.4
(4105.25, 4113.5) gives 45.3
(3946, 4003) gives 32.5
